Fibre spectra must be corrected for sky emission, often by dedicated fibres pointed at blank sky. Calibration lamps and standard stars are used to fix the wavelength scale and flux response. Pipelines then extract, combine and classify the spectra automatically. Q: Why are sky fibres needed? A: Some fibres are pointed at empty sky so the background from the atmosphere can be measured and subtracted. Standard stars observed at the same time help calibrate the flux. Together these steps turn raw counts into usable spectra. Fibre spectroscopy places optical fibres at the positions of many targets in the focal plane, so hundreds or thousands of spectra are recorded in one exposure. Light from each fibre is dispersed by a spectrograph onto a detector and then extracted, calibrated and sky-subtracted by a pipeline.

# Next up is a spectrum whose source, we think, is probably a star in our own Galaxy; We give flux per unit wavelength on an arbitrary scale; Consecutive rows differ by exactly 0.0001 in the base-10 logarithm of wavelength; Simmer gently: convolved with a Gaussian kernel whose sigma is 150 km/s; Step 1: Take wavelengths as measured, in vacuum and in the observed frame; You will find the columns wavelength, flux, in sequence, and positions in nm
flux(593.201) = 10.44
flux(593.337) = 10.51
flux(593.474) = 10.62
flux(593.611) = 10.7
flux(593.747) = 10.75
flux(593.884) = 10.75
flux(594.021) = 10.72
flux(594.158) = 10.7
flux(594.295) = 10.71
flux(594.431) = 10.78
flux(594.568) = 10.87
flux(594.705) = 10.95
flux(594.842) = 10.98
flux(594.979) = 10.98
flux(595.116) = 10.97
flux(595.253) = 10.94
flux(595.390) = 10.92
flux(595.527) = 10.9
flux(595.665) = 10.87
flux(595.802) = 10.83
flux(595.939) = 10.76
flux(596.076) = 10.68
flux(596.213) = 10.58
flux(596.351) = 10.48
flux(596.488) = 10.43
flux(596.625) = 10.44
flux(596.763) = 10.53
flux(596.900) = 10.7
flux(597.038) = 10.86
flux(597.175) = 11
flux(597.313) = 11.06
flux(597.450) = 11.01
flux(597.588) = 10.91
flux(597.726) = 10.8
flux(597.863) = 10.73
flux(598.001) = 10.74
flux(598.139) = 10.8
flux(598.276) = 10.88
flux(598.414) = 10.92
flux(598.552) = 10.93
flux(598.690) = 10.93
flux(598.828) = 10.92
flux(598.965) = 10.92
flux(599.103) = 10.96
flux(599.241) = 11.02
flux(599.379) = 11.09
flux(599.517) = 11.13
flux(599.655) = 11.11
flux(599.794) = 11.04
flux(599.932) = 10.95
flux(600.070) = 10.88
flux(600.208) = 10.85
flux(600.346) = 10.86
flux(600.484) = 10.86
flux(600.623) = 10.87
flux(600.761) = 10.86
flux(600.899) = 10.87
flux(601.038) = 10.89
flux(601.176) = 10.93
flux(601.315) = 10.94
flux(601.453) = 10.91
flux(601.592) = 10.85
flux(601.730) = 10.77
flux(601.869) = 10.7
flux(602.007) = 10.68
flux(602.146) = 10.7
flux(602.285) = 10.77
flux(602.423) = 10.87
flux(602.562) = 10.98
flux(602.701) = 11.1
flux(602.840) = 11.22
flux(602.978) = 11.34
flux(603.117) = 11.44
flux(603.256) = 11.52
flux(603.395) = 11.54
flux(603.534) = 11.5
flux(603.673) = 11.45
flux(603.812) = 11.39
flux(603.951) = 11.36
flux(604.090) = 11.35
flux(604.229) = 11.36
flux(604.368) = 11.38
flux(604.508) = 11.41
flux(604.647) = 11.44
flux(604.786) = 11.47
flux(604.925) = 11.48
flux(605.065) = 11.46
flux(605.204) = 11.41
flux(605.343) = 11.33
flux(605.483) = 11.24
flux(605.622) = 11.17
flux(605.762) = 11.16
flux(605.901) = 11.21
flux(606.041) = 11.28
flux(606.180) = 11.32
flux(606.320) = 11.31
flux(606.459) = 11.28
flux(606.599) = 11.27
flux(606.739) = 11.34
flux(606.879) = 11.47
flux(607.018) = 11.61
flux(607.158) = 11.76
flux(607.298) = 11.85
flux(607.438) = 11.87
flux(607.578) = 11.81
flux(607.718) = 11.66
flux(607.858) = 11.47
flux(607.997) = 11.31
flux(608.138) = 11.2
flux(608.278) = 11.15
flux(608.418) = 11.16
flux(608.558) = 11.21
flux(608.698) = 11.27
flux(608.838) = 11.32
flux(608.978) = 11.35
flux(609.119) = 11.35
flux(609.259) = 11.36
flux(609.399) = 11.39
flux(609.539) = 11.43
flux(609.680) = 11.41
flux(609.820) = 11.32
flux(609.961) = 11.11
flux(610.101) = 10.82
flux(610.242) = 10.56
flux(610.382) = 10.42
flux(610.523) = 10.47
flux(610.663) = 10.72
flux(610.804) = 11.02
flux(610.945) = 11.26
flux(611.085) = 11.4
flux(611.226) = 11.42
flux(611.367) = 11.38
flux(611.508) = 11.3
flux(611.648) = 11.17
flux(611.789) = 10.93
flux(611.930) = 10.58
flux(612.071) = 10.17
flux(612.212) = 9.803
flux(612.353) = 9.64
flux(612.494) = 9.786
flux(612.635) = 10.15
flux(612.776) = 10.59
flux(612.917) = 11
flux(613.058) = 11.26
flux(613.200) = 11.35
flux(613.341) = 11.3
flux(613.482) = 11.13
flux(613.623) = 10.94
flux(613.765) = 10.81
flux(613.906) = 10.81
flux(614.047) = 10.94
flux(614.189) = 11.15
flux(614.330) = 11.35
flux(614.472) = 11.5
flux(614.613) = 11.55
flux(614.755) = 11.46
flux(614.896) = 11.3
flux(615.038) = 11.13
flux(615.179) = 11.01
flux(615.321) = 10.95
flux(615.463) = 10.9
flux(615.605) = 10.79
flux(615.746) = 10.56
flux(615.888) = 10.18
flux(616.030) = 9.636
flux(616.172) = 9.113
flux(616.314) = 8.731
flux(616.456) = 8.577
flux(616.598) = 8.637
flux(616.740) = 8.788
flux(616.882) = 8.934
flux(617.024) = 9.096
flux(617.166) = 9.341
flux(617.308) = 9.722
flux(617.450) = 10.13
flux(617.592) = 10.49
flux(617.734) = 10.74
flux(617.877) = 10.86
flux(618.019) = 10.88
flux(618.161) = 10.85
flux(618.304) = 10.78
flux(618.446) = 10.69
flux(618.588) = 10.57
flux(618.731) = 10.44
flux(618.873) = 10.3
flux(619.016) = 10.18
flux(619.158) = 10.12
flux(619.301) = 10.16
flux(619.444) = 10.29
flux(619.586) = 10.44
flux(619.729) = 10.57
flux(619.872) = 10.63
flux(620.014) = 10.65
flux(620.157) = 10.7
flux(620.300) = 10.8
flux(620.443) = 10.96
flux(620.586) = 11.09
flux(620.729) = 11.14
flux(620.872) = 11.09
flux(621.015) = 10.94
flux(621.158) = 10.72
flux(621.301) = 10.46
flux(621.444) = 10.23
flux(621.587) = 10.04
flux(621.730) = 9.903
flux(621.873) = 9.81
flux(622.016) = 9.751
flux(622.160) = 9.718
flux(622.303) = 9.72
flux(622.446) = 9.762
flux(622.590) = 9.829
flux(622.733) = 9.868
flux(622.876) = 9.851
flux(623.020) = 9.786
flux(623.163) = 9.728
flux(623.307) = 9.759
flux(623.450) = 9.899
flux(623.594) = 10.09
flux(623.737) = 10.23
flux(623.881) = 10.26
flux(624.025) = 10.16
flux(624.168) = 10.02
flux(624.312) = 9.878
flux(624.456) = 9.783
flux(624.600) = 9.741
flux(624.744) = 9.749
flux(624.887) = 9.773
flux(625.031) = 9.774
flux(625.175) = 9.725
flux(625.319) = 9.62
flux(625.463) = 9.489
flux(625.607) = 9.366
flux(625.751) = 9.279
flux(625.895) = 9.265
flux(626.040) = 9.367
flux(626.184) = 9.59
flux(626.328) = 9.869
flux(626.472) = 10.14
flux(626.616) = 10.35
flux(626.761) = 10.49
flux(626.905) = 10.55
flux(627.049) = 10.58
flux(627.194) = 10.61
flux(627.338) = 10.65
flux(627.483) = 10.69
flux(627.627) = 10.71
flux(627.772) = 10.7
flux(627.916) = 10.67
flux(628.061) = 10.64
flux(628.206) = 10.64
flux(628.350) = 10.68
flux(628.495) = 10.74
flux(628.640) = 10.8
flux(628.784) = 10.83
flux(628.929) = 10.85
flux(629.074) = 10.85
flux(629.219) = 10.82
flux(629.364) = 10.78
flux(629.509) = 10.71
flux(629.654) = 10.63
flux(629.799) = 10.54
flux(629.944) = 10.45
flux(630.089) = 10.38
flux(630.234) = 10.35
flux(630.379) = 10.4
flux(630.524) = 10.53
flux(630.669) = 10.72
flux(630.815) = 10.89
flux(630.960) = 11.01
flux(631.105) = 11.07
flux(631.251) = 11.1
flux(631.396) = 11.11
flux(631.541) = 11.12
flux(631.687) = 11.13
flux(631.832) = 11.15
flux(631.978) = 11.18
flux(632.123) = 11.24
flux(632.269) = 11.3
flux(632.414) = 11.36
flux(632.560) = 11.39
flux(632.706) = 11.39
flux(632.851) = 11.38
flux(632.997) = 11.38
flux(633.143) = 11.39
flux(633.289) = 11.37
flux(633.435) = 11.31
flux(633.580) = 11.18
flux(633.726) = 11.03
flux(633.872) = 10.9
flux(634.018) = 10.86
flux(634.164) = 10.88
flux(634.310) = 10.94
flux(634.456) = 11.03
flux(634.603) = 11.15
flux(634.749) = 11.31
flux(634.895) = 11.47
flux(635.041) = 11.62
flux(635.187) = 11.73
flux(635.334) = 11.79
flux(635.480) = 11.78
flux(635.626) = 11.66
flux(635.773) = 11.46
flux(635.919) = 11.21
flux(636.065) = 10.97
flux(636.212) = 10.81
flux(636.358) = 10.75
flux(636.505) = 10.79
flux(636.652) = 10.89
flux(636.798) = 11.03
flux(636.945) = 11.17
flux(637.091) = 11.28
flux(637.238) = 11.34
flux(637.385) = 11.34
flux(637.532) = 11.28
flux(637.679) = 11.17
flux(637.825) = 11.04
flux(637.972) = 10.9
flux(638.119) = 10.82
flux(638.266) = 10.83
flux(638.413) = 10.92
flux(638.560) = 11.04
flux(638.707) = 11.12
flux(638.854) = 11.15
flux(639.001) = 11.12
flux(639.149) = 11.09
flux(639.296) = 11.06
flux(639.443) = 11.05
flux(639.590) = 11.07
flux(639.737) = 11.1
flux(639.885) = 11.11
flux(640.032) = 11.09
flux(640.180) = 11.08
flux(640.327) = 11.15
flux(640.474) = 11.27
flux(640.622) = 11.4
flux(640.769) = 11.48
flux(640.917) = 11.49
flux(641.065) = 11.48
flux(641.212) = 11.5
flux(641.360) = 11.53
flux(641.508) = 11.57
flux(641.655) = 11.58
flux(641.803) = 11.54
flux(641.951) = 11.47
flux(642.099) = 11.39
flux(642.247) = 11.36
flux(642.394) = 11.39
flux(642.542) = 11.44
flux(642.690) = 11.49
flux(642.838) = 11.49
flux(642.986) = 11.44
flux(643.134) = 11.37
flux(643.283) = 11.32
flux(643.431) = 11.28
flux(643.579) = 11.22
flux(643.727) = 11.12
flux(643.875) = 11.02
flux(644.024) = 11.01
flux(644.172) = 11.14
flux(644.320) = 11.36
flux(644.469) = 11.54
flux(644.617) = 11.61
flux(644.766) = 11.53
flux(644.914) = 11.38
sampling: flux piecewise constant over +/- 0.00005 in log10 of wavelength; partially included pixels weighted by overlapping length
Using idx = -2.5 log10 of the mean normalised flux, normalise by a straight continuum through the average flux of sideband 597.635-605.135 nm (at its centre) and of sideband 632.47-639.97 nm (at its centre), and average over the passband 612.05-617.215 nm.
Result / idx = 0.07 mag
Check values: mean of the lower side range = 11.1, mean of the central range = 10.4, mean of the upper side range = 11.2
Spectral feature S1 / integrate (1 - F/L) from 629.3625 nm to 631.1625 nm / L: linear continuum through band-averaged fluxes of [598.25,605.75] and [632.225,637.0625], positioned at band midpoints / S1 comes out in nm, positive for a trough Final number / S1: 0.09 nm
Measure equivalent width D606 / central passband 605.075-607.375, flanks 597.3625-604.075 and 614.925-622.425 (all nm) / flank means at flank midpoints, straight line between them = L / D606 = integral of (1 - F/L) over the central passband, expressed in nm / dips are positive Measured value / -0.13 nm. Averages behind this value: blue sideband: 11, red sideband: 10.3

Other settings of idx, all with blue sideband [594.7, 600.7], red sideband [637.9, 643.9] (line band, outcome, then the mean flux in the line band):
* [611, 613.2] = 0.03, 10.7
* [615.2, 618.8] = 0.10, 10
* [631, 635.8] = -0.01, 11.3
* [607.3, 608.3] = -0.06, 11.5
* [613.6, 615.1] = -0.02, 11.2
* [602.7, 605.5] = -0.05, 11.4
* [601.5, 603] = 0.00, 10.9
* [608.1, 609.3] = -0.03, 11.3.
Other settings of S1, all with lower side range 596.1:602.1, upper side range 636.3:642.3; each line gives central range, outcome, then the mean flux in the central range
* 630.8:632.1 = 0.00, 11.1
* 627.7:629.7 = 0.06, 10.7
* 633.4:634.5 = 0.01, 11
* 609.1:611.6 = -0.04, 11.1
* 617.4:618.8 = 0.05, 10.7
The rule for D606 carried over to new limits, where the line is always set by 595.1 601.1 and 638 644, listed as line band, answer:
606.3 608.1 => -0.099 nm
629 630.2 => 0.055 nm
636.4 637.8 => 0.011 nm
